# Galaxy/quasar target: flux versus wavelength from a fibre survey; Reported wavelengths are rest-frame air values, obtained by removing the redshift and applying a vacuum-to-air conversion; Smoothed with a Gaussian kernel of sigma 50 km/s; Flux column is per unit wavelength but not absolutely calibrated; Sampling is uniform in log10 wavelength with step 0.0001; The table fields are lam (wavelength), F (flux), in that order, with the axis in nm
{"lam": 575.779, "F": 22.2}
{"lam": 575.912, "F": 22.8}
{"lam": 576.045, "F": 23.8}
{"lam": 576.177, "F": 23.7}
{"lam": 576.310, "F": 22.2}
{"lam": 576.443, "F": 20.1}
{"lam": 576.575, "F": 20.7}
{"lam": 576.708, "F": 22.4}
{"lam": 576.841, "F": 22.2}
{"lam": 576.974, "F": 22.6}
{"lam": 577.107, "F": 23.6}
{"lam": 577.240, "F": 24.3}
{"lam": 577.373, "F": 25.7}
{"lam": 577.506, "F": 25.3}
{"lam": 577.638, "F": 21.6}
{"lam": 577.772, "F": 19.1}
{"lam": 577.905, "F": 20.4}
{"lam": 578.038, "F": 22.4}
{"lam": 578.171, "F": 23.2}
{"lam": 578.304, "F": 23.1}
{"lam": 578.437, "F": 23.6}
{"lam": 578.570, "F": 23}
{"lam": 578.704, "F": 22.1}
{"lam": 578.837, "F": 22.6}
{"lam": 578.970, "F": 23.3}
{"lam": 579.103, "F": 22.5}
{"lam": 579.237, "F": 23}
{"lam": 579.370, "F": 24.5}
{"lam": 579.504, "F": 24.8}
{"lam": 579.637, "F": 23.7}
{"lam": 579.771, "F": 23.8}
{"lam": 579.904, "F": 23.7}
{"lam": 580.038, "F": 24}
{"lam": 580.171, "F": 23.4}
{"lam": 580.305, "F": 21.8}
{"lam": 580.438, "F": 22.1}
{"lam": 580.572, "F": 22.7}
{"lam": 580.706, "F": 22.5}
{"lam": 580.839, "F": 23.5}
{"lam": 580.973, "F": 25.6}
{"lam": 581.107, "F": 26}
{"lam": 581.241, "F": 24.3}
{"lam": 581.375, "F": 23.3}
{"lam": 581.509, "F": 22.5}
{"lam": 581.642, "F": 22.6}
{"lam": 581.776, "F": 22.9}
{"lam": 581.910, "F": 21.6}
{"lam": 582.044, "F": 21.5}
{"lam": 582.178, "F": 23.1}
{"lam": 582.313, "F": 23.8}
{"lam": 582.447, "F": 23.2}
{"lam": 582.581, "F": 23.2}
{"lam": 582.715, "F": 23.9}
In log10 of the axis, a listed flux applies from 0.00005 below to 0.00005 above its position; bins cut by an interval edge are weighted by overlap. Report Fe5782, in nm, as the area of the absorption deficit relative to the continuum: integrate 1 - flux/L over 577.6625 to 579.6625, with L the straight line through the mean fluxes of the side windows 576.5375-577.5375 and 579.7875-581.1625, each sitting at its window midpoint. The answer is 0.06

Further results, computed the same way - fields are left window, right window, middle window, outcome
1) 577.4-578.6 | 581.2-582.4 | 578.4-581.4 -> -0.11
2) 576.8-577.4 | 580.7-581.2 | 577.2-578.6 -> 0.06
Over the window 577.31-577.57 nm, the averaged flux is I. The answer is 25.5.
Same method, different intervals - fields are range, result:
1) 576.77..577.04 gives 22.4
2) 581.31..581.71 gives 22.8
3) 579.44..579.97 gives 24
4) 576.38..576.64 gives 20.5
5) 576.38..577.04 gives 21.6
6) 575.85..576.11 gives 23.3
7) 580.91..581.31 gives 25.3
